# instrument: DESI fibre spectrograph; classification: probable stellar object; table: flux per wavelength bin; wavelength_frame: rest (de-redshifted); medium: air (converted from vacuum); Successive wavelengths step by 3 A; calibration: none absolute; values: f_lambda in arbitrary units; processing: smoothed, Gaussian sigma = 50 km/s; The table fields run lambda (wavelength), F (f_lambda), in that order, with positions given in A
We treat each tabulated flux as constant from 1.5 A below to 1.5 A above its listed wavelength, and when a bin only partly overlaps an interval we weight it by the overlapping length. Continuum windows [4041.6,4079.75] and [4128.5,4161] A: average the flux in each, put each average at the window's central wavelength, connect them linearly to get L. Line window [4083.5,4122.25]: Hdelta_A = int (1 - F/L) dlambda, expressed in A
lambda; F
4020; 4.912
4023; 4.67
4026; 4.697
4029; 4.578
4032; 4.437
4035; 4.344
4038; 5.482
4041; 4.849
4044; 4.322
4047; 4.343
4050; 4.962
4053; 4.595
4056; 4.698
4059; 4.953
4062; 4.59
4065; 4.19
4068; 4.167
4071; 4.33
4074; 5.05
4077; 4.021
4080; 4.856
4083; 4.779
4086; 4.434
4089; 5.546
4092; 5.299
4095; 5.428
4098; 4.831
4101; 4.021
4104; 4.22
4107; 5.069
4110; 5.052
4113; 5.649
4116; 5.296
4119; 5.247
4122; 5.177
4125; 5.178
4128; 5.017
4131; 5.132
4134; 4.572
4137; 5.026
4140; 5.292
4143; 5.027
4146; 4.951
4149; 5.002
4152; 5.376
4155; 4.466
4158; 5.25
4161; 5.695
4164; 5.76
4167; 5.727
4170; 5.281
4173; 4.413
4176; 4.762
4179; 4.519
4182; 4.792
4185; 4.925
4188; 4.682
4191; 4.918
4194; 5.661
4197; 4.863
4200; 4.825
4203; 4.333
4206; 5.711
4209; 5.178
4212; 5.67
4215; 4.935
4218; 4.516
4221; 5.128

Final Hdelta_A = -1.8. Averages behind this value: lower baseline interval 4.54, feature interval 5.01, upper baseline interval 5.04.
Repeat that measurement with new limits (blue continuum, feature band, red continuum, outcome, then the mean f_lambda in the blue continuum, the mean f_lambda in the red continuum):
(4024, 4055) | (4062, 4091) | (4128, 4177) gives 1.2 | 4.66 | 5.11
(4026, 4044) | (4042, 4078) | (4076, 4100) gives 2.0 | 4.7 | 4.9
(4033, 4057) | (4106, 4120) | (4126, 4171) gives -0.7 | 4.69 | 5.17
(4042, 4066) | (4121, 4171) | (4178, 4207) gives -3.8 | 4.6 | 4.92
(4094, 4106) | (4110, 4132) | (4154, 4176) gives -2.0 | 4.61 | 5.21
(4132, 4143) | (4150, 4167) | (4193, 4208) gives -1.1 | 4.98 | 5.06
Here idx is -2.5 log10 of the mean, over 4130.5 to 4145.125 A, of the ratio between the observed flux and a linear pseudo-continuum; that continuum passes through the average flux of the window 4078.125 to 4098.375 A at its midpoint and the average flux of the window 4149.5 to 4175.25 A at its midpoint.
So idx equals 0.03 mag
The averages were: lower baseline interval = 5.02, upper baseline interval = 5.22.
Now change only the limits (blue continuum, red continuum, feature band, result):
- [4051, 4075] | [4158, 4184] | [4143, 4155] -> 0.00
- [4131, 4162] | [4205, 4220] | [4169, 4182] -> 0.08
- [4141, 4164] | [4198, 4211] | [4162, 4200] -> 0.01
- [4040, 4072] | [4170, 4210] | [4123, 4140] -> -0.06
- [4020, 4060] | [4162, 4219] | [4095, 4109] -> 0.04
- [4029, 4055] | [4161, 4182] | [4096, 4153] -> -0.01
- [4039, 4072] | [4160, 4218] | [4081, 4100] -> -0.07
